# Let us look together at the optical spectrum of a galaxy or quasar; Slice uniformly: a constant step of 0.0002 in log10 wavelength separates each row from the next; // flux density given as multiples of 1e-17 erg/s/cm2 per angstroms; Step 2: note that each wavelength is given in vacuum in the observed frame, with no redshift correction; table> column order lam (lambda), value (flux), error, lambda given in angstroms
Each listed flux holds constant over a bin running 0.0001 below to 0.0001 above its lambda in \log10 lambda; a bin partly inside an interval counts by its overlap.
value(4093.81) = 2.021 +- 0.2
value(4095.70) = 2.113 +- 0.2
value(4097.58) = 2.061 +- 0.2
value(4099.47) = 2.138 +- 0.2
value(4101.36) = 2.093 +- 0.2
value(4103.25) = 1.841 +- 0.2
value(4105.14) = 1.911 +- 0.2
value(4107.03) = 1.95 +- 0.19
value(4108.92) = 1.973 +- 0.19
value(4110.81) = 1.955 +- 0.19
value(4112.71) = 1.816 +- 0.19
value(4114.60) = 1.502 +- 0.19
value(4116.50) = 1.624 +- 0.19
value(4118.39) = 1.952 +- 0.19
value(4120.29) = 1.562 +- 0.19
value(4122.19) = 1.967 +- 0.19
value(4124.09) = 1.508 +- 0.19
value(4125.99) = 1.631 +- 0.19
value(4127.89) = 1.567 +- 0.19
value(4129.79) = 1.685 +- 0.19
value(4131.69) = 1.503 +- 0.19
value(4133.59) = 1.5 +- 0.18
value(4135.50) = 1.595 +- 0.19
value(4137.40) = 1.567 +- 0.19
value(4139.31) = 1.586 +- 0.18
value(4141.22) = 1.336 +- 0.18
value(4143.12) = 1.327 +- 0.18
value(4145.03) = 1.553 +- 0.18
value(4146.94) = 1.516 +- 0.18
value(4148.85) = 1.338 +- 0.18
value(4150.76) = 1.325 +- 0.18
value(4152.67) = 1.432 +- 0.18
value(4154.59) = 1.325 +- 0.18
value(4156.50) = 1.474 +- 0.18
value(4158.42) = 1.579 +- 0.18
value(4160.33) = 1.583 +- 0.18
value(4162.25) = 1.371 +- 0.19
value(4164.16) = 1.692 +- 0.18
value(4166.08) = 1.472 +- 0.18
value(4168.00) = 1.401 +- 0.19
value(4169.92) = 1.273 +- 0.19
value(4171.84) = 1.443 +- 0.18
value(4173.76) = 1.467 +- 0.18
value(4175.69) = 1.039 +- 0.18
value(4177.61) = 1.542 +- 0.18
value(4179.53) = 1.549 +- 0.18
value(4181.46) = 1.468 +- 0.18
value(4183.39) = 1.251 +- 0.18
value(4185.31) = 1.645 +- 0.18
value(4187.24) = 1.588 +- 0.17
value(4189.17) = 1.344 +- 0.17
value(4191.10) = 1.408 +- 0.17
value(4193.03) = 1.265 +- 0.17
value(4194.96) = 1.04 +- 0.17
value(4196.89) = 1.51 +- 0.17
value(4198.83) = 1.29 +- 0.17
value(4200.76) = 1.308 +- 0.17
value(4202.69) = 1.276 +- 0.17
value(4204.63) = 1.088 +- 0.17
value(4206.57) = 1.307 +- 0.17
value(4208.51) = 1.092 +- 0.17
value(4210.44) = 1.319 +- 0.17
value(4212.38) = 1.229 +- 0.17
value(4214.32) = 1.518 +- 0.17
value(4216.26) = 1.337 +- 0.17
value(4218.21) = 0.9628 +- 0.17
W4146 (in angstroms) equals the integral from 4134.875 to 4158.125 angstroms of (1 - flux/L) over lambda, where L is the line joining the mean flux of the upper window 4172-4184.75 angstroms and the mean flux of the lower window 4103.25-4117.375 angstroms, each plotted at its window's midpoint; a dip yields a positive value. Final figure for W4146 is 2.14 angstroms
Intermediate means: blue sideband 1.82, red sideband 1.4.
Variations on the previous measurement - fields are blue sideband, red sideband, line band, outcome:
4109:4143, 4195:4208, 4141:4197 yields 0.3 angstroms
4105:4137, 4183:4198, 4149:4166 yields 0.8 angstroms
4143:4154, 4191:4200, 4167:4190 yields -1.4 angstroms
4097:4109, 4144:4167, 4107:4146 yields 2.7 angstroms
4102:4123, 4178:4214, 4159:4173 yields 0.5 angstroms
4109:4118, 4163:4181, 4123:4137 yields 0.8 angstroms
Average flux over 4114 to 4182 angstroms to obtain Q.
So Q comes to 1.51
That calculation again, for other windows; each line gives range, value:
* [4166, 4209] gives 1.35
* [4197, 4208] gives 1.27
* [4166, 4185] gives 1.4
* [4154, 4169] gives 1.49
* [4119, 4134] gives 1.63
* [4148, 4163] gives 1.43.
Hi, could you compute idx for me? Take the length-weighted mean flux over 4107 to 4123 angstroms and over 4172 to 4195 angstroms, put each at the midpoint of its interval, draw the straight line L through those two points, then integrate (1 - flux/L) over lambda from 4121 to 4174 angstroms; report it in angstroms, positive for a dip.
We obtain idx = 3.58 angstroms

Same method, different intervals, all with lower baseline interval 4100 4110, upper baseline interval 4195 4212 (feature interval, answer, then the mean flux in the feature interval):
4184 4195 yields -0.4 angstroms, 1.41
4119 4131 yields 1.1 angstroms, 1.66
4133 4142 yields 1.1 angstroms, 1.52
